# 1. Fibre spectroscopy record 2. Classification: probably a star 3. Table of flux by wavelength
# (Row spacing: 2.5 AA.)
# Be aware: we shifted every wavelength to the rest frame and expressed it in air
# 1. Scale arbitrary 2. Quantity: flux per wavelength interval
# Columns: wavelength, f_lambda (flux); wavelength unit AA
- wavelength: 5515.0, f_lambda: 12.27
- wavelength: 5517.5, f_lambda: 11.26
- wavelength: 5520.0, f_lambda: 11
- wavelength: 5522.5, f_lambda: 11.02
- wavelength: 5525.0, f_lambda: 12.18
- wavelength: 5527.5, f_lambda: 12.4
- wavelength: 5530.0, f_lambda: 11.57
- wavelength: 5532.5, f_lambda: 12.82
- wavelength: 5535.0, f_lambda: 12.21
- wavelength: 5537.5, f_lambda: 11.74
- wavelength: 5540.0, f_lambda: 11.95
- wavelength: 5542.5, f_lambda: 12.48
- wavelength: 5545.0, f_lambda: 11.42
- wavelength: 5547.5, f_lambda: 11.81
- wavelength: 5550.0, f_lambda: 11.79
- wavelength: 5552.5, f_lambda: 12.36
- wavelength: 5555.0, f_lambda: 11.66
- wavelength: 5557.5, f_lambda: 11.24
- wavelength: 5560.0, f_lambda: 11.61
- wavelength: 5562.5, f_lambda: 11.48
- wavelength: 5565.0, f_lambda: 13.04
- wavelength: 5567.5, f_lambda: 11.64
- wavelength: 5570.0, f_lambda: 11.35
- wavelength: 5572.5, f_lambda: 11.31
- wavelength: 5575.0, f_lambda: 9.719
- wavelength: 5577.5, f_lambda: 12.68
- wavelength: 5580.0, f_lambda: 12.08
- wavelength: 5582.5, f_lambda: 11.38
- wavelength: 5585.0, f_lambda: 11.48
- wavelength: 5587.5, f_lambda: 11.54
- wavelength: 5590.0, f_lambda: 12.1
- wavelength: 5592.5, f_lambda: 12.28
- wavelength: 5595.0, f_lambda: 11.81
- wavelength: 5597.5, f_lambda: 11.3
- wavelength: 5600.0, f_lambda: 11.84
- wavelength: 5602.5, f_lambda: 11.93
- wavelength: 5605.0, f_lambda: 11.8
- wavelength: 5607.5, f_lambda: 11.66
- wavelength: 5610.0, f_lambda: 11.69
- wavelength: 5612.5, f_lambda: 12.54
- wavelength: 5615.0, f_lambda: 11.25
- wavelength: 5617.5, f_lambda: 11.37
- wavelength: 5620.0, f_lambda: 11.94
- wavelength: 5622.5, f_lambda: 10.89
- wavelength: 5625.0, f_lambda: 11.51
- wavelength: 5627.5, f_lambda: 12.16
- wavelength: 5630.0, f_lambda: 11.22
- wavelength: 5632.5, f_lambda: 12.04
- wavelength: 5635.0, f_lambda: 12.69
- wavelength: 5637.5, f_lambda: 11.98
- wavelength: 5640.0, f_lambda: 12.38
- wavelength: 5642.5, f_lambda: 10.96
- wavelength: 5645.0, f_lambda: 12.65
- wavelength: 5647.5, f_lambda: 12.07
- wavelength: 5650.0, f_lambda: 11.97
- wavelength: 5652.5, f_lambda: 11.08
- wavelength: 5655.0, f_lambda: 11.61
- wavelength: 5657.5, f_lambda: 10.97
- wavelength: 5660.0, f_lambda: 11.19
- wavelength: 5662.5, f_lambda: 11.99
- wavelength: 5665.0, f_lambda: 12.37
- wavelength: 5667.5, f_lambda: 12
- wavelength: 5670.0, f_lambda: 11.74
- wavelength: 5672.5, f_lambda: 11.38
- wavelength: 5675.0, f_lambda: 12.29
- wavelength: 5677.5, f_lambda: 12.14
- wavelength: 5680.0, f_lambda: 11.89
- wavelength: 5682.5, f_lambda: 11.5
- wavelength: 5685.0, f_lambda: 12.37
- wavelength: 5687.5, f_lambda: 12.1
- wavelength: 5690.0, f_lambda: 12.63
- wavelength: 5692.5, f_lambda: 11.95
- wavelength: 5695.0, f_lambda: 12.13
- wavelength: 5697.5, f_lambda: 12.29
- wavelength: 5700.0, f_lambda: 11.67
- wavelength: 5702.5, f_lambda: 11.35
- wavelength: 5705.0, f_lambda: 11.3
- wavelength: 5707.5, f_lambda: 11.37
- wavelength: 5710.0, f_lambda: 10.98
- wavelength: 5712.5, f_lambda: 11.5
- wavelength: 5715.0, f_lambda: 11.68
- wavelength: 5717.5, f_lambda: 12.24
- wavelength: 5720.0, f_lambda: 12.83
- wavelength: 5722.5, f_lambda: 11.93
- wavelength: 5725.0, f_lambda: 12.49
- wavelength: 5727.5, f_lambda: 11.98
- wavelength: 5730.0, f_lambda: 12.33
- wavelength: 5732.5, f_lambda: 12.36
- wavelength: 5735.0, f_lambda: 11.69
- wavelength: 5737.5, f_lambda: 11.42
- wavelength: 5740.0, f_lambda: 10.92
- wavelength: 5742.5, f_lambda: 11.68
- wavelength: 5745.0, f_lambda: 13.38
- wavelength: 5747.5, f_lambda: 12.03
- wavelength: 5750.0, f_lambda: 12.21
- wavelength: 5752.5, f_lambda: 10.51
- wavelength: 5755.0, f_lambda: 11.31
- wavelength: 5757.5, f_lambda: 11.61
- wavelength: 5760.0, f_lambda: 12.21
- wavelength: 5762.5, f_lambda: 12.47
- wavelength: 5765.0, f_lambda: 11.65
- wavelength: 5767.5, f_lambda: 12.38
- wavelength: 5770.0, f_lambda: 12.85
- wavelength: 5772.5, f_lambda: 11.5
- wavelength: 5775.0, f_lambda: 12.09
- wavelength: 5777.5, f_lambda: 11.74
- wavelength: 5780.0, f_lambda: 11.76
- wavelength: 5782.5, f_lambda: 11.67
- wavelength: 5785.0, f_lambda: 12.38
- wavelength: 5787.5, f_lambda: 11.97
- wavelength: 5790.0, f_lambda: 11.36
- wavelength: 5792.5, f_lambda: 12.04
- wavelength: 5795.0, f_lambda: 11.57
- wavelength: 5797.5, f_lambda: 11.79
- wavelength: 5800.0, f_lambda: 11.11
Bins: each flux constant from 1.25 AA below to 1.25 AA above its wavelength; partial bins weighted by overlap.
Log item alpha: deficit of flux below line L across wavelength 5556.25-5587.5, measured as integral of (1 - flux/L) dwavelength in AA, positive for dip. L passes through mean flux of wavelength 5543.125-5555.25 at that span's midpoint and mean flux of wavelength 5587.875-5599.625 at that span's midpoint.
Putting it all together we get 0.7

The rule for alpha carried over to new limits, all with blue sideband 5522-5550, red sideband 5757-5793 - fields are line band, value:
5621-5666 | 0.84 AA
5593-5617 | 0.44 AA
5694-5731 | 0.36 AA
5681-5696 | -0.16 AA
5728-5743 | 0.30 AA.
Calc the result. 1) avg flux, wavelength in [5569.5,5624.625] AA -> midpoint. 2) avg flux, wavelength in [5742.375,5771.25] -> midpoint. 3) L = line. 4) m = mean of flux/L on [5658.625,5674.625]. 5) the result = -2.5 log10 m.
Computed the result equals 0.00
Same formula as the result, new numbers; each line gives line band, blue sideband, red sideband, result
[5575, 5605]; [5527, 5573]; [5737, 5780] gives 0.01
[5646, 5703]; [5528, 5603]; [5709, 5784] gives 0.00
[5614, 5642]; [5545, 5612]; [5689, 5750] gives 0.00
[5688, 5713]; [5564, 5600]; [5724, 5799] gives 0.01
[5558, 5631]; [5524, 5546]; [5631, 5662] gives 0.02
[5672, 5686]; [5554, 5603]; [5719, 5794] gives -0.01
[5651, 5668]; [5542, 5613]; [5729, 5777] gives 0.02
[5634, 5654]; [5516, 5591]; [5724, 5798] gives -0.01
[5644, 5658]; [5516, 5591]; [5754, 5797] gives 0.01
